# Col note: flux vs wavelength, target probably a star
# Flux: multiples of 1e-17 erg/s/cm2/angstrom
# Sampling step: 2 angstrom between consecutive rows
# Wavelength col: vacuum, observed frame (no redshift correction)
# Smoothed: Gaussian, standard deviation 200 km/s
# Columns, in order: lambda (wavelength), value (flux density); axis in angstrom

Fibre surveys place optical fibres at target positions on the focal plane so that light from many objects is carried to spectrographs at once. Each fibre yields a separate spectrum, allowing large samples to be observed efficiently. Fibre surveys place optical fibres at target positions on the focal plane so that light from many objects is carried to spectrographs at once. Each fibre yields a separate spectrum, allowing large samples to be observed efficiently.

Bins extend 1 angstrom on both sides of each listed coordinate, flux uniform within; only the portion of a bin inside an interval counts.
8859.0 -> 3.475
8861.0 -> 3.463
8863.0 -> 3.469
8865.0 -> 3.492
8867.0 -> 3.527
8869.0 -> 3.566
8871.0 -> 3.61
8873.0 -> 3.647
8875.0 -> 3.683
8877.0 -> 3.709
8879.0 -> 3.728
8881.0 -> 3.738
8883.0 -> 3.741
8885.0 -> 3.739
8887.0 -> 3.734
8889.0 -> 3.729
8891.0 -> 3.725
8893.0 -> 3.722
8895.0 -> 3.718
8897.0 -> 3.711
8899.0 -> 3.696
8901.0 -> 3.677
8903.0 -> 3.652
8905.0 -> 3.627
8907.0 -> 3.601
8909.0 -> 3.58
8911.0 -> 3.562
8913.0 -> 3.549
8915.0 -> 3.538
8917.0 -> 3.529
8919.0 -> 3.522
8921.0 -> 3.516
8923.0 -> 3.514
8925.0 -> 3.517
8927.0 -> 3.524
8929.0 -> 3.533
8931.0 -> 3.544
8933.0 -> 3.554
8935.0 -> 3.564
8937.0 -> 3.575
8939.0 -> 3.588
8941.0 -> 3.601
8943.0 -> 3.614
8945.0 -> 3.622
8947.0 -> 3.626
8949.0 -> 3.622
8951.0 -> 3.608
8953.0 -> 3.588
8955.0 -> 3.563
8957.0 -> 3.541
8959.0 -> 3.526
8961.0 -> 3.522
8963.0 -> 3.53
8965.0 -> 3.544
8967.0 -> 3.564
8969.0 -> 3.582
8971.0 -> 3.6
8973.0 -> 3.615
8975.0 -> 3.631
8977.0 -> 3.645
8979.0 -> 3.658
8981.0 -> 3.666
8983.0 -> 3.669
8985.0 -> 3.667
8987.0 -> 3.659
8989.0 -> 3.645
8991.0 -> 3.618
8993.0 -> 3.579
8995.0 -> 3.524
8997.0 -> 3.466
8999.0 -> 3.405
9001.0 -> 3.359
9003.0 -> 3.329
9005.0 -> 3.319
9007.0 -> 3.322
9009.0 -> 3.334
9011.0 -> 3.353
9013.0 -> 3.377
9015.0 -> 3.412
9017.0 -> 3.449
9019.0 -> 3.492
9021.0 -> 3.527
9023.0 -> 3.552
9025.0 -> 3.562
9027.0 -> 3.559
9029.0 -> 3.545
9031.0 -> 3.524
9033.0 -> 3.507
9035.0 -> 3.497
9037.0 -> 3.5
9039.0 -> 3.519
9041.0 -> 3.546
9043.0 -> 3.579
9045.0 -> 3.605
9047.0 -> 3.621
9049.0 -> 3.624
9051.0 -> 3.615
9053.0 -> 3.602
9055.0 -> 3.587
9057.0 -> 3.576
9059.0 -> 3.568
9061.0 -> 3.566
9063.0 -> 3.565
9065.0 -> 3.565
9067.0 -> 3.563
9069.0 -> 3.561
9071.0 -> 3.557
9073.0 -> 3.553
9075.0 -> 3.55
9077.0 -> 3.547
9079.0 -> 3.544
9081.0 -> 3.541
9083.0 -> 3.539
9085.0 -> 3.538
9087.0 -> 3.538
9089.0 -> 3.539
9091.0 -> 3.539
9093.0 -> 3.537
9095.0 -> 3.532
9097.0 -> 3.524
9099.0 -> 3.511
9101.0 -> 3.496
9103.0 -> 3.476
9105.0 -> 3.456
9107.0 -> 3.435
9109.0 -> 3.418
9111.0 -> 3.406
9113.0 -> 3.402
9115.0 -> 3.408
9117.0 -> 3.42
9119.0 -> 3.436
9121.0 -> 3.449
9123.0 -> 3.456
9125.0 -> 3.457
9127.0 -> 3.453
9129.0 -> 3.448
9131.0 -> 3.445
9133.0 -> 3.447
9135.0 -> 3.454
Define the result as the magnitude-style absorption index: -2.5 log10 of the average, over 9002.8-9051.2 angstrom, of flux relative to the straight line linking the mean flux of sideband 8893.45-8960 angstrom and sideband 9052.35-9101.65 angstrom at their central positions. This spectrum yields 0.022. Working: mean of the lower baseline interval 3.59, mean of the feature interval 3.49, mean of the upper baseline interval 3.55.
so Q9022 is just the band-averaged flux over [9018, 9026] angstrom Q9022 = 3.53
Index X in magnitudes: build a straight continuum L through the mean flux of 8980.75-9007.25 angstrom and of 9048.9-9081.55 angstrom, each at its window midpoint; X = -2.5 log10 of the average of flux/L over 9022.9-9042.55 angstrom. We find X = 0.00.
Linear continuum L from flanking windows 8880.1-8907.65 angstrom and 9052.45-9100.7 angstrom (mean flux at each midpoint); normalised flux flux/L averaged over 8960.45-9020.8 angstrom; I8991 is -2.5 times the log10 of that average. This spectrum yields 0.03 mag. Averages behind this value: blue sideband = 3.7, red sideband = 3.55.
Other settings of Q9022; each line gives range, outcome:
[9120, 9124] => 3.45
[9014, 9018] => 3.43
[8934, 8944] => 3.59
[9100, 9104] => 3.49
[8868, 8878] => 3.64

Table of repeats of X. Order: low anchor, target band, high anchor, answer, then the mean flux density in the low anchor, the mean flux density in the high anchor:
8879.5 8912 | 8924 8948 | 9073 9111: 0.02 mag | 3.69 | 3.51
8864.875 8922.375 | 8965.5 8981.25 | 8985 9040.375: -0.02 mag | 3.64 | 3.48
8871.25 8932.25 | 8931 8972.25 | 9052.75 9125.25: 0.01 mag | 3.63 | 3.51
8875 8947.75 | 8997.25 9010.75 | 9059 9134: 0.07 mag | 3.62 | 3.5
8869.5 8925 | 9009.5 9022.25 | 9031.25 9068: 0.05 mag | 3.64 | 3.57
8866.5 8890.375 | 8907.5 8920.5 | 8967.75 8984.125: 0.04 mag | 3.68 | 3.63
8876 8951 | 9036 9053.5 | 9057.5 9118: -0.01 mag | 3.62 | 3.51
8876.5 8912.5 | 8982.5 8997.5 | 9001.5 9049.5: -0.02 mag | 3.69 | 3.48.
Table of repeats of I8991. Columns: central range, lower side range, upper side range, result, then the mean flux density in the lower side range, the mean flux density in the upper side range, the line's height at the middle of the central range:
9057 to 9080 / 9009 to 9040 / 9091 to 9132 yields -0.03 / 3.49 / 3.46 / 3.47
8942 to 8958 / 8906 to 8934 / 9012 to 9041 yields -0.02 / 3.54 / 3.5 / 3.53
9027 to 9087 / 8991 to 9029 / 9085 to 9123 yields -0.03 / 3.45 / 3.47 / 3.46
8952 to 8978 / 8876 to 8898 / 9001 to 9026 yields -0.01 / 3.73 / 3.42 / 3.54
